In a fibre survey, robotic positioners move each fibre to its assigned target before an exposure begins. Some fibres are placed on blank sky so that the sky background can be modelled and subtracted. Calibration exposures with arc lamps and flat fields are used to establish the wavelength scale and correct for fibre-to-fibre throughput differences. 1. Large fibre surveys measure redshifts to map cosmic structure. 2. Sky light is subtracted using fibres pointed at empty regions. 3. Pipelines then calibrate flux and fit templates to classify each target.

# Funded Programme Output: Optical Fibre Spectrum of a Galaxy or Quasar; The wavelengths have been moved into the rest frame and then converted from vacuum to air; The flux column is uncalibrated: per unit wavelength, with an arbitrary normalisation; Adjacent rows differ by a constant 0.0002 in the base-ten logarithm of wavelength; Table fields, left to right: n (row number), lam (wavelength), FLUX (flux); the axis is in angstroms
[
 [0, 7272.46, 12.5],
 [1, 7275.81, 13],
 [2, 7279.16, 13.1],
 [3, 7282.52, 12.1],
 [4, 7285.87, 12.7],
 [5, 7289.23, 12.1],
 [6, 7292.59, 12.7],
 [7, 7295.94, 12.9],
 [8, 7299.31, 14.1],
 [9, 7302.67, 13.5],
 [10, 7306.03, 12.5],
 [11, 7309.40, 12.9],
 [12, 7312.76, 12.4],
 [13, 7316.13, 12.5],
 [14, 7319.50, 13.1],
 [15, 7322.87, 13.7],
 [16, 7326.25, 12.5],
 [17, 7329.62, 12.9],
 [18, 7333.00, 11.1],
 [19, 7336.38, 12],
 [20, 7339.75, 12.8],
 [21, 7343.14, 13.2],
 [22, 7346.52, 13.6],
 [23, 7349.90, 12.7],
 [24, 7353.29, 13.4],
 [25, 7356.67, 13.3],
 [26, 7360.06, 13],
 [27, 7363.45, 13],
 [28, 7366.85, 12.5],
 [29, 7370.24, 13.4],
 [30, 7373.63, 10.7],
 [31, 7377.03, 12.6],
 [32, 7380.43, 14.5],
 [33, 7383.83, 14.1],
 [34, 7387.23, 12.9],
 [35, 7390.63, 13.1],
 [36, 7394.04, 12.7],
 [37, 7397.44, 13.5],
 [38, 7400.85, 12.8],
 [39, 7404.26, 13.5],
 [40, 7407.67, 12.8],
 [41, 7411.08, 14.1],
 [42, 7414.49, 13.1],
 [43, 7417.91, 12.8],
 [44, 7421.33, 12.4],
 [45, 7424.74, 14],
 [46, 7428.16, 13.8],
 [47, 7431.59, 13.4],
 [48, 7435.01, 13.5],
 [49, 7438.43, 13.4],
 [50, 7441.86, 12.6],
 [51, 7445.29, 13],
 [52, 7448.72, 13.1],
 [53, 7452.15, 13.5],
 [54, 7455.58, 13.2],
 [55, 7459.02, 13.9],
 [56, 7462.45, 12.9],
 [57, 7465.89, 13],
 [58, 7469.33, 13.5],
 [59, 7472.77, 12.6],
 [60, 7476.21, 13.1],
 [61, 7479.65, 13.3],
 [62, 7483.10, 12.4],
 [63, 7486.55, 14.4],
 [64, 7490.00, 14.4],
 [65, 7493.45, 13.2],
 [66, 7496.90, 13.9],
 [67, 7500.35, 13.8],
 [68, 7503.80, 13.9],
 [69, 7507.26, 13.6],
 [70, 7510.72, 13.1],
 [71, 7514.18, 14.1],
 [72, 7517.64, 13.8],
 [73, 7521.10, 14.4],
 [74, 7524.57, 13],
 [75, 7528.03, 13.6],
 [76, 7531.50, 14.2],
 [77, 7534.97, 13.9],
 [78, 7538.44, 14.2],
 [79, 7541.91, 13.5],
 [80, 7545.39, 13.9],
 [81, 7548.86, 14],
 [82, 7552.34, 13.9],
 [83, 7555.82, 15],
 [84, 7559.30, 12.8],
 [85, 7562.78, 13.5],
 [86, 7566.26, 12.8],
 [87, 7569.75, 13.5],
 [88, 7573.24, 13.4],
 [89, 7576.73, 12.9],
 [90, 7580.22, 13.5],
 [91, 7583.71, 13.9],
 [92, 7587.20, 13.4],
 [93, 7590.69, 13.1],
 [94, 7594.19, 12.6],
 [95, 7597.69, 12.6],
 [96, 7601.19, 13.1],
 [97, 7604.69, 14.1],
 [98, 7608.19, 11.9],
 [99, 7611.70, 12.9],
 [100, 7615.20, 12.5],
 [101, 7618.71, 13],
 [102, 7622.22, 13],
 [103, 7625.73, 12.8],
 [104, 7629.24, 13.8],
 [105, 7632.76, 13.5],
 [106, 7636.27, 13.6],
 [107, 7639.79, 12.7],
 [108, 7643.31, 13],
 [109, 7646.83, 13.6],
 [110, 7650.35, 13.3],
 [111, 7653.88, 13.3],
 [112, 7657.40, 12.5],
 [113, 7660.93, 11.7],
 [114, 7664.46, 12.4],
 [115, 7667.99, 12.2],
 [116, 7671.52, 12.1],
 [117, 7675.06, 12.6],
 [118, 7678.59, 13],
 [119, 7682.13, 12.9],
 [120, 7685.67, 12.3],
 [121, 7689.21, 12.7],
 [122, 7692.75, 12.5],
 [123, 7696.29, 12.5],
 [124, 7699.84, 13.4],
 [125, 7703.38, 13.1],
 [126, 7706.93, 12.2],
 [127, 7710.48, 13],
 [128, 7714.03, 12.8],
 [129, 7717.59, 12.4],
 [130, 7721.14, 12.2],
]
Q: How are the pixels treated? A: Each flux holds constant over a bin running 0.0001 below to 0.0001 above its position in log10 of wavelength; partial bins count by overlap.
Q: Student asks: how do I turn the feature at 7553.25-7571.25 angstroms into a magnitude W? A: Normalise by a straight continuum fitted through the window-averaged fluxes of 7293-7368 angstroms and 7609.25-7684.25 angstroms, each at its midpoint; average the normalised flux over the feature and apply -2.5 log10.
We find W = -0.055 mag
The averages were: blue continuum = 12.9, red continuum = 12.9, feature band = 13.5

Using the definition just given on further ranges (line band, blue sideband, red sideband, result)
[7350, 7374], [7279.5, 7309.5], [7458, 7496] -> 0.01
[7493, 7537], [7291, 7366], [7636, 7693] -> -0.08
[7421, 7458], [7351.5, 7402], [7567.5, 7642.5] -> -0.02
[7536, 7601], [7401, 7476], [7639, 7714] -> -0.04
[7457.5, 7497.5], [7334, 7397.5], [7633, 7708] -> -0.04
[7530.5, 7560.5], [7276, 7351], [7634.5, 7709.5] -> -0.10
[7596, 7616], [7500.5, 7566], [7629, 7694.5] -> 0.03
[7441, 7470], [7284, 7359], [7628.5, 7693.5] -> -0.03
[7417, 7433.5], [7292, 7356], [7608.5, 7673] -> -0.04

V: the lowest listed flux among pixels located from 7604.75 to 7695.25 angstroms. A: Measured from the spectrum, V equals 11.7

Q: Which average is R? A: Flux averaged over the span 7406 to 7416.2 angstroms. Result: 13.3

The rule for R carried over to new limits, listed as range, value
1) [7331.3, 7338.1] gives 11.6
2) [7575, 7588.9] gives 13.4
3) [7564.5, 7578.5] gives 13.1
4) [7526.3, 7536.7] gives 13.9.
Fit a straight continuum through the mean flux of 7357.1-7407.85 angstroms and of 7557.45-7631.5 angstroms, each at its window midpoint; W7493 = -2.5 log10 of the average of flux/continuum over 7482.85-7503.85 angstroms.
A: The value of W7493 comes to -0.06 mag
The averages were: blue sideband 13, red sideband 13.1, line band 13.8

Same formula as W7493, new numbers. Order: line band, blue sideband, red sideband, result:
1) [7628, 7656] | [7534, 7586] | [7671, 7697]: -0.03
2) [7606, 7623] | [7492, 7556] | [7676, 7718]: 0.05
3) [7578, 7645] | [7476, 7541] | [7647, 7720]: 0.00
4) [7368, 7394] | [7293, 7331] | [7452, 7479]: 0.01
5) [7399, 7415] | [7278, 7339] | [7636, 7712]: -0.05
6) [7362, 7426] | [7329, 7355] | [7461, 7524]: -0.01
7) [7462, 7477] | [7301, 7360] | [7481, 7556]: 0.04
